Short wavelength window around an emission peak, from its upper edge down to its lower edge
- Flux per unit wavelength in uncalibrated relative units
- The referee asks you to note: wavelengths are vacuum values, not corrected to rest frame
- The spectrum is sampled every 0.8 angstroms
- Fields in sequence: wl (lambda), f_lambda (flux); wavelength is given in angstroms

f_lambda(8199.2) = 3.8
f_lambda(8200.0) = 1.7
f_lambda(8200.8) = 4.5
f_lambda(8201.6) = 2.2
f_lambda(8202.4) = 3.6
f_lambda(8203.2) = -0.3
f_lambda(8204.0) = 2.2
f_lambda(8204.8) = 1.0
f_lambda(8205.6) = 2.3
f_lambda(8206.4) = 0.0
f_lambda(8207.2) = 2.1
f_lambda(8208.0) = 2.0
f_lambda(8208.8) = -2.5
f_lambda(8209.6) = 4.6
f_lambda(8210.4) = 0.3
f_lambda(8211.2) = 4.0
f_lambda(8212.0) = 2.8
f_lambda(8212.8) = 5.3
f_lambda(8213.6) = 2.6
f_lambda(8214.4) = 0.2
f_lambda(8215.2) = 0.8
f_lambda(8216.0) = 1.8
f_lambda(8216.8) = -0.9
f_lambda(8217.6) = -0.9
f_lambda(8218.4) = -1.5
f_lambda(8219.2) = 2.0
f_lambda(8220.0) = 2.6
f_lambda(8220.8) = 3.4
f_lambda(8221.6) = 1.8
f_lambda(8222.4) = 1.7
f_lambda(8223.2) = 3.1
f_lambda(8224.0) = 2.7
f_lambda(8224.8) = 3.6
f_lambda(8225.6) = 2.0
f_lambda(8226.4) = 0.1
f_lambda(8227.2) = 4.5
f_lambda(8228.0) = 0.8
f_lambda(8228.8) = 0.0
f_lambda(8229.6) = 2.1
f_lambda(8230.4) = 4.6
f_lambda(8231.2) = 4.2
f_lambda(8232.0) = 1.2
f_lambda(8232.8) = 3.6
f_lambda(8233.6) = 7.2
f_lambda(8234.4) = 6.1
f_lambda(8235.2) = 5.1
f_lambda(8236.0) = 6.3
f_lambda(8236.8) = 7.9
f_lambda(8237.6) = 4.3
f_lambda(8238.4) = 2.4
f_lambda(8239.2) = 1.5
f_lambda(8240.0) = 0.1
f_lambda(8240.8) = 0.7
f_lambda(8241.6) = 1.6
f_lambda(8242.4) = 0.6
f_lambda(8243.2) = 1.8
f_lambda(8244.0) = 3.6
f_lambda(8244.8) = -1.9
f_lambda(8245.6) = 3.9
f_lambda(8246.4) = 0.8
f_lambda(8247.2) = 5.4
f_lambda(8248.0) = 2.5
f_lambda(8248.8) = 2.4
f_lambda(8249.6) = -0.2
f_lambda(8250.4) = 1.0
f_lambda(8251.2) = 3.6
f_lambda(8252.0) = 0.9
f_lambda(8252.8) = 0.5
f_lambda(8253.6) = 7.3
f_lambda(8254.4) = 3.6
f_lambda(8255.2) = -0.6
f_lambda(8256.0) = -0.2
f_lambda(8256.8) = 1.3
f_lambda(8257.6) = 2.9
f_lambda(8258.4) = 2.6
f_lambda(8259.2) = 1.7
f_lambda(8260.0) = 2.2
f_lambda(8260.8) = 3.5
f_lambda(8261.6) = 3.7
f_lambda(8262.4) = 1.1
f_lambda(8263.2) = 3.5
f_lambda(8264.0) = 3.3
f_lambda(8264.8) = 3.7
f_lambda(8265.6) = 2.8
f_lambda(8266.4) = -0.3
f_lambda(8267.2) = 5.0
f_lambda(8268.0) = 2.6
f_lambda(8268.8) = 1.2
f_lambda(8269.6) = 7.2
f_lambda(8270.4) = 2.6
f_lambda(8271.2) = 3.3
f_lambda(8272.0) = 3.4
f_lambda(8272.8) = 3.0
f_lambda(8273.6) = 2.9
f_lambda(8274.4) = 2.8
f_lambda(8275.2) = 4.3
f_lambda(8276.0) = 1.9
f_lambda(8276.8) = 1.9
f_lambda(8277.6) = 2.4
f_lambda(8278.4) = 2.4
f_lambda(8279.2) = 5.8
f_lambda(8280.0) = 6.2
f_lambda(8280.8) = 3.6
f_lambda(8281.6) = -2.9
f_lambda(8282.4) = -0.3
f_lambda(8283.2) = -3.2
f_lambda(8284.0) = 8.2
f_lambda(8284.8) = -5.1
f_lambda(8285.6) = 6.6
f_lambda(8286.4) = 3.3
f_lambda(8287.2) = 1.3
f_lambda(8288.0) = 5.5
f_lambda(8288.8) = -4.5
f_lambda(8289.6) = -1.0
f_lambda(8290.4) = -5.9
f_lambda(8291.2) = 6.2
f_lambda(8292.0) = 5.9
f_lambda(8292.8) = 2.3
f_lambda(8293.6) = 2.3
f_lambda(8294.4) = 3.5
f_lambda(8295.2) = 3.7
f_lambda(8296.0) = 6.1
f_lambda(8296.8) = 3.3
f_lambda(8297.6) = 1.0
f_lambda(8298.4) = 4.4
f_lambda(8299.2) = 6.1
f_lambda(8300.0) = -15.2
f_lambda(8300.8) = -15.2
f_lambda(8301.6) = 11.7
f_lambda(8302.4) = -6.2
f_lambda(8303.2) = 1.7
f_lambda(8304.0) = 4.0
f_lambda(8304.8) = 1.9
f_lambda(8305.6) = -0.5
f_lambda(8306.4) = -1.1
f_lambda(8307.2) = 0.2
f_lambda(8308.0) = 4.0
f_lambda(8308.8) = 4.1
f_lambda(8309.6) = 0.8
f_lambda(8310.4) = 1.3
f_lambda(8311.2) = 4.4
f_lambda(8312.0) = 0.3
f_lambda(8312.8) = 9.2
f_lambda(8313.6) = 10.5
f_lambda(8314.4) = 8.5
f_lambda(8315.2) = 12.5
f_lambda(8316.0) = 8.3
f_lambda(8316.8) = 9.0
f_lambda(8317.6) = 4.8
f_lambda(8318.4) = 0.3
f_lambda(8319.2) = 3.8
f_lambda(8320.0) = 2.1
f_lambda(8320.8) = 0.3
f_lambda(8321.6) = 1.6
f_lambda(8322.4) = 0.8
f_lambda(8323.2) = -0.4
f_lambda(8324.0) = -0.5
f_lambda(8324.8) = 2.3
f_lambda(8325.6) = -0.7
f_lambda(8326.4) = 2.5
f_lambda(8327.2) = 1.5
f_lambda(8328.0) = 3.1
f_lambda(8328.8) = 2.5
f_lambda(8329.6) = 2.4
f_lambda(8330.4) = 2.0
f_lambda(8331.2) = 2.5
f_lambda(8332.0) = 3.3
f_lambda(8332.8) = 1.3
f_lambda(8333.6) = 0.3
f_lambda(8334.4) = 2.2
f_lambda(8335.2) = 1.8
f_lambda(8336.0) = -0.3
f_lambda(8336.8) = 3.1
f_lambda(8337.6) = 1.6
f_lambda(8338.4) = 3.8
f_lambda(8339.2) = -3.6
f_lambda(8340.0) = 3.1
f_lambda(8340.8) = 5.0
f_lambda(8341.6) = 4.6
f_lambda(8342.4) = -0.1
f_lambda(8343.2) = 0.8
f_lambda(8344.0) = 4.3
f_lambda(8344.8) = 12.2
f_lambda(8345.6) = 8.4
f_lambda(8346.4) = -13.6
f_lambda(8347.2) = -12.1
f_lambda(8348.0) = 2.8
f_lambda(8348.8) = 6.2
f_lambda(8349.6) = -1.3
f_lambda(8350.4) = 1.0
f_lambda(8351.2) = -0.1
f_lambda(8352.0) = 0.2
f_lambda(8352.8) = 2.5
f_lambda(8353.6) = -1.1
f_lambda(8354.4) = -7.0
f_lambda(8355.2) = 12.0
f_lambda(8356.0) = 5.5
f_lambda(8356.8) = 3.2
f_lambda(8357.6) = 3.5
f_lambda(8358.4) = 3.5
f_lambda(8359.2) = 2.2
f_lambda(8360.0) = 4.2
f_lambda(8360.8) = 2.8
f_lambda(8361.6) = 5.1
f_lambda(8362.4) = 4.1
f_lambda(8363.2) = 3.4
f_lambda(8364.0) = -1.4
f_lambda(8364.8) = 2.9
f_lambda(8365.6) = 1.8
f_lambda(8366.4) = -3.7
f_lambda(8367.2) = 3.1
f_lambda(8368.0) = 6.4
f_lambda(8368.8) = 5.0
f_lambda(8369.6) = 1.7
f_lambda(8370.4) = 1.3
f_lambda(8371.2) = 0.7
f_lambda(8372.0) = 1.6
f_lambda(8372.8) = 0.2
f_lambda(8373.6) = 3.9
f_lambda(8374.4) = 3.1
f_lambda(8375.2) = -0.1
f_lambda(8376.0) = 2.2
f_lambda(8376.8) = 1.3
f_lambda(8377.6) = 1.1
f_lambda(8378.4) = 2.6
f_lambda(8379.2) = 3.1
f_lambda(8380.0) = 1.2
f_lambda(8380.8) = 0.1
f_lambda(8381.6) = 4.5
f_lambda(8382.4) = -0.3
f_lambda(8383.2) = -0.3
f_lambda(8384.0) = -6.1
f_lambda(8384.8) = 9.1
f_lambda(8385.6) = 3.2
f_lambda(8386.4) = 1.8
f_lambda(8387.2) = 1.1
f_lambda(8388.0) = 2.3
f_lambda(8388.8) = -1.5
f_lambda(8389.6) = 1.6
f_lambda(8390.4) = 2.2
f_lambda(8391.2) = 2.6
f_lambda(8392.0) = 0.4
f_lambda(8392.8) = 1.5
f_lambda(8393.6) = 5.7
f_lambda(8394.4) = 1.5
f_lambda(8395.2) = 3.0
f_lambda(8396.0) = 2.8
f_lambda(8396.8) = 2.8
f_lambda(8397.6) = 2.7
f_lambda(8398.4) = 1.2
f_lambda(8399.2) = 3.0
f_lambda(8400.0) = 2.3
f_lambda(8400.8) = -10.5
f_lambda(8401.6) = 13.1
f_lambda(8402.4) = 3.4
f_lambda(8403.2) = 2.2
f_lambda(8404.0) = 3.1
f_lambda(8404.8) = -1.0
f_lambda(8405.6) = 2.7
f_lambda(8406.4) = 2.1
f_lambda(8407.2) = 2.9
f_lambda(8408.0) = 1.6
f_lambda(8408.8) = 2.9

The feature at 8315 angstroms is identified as [O III] 5007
